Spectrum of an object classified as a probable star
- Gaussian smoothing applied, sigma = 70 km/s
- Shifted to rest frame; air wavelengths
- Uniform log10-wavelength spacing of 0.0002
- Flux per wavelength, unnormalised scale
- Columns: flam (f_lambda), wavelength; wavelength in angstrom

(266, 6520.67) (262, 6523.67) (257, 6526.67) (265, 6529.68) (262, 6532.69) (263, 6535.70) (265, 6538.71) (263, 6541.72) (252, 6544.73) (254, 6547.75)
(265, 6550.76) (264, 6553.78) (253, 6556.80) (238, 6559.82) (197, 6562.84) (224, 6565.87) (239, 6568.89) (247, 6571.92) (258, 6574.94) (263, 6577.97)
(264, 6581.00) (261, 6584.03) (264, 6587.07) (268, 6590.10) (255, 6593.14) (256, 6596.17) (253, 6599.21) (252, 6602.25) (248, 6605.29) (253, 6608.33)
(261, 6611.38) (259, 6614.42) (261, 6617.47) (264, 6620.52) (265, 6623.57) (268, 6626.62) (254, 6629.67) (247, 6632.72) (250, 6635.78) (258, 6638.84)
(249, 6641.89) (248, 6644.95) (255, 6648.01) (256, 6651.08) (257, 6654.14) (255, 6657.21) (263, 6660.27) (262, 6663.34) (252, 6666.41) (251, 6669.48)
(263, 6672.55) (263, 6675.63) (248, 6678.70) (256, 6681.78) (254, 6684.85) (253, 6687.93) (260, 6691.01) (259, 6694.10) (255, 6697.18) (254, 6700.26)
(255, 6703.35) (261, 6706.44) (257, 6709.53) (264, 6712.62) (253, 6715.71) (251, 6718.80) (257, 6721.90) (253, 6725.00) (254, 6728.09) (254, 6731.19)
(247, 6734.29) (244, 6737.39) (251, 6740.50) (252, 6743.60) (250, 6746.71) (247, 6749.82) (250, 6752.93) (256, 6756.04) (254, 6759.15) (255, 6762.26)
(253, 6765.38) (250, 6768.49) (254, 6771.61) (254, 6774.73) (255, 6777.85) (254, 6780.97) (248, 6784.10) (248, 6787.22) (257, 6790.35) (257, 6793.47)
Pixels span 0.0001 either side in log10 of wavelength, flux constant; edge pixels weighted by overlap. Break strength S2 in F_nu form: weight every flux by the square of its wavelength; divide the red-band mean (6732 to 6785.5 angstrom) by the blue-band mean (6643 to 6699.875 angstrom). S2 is 1.01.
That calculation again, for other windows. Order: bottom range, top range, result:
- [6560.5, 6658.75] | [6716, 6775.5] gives 1.04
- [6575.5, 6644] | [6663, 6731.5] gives 1.02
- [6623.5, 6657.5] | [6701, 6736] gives 1.02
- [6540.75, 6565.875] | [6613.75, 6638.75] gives 1.07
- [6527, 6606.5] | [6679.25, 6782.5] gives 1.05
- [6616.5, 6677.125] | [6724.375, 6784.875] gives 1.01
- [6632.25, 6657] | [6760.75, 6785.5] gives 1.04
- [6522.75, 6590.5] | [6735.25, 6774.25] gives 1.05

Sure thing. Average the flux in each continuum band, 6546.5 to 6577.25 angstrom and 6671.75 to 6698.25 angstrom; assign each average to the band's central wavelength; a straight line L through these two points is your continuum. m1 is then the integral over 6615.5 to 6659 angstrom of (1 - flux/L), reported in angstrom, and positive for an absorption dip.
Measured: -0.8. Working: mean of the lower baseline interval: 244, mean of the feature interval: 256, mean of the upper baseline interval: 257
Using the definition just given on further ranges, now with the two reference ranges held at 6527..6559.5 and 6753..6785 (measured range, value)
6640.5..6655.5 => 0.2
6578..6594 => -0.3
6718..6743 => 0.3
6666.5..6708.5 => -0.1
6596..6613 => 0.3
